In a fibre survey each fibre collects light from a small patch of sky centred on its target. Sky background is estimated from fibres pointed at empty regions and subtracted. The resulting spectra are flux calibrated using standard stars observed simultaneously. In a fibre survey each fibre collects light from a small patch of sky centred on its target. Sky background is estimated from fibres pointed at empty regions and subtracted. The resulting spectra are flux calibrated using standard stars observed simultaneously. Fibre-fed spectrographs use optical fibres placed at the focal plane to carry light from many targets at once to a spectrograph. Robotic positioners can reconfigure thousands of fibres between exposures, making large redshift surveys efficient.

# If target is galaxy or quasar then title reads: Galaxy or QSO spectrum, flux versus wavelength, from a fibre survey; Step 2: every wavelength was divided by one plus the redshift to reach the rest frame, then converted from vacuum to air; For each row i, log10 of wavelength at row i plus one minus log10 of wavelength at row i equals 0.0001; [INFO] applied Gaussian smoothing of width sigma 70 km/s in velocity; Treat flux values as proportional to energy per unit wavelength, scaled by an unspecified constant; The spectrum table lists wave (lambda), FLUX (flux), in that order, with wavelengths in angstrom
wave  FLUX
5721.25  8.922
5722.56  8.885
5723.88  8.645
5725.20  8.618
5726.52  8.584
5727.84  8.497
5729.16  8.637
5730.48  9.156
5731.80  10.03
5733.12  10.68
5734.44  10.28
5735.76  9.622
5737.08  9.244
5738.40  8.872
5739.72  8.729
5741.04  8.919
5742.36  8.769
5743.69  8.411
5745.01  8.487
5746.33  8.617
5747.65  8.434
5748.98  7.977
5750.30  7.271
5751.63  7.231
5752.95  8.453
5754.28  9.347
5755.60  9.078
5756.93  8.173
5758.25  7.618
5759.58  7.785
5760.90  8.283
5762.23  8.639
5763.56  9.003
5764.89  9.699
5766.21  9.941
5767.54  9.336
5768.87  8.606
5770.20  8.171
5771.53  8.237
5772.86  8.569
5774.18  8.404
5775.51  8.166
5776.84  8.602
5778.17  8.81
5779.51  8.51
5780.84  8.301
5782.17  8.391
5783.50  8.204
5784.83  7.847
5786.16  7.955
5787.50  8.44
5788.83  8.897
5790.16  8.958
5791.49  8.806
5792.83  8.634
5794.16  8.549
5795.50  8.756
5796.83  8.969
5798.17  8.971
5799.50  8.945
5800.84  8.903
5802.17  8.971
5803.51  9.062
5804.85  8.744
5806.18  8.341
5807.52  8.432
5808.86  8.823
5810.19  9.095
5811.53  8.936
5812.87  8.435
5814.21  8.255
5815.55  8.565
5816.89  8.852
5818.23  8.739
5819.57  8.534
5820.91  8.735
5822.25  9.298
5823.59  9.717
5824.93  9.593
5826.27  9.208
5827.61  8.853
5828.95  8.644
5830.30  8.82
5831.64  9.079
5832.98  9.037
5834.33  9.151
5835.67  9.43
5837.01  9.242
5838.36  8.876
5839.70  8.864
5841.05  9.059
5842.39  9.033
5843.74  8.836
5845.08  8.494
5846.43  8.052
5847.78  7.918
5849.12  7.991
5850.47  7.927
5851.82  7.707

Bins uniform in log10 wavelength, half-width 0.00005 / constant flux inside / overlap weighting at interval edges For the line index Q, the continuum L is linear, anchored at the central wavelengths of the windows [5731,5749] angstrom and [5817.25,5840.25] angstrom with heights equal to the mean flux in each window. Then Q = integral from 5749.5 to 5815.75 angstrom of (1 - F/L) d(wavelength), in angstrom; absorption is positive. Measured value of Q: 3.7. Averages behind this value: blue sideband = 9.12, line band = 8.58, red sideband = 9.05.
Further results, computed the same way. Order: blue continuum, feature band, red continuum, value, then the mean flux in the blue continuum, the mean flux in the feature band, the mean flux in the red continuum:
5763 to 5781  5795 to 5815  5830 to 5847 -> 0.14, 8.75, 8.78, 8.93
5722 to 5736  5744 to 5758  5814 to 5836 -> 1.34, 9.23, 8.29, 8.98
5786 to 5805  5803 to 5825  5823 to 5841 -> 0.35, 8.79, 8.81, 9.11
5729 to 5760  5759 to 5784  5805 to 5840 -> 0.53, 8.75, 8.62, 8.91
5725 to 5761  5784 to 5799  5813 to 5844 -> 0.41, 8.72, 8.62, 8.97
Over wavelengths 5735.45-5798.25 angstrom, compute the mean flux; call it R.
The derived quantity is 8.57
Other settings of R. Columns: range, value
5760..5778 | 8.73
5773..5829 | 8.71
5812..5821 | 8.58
